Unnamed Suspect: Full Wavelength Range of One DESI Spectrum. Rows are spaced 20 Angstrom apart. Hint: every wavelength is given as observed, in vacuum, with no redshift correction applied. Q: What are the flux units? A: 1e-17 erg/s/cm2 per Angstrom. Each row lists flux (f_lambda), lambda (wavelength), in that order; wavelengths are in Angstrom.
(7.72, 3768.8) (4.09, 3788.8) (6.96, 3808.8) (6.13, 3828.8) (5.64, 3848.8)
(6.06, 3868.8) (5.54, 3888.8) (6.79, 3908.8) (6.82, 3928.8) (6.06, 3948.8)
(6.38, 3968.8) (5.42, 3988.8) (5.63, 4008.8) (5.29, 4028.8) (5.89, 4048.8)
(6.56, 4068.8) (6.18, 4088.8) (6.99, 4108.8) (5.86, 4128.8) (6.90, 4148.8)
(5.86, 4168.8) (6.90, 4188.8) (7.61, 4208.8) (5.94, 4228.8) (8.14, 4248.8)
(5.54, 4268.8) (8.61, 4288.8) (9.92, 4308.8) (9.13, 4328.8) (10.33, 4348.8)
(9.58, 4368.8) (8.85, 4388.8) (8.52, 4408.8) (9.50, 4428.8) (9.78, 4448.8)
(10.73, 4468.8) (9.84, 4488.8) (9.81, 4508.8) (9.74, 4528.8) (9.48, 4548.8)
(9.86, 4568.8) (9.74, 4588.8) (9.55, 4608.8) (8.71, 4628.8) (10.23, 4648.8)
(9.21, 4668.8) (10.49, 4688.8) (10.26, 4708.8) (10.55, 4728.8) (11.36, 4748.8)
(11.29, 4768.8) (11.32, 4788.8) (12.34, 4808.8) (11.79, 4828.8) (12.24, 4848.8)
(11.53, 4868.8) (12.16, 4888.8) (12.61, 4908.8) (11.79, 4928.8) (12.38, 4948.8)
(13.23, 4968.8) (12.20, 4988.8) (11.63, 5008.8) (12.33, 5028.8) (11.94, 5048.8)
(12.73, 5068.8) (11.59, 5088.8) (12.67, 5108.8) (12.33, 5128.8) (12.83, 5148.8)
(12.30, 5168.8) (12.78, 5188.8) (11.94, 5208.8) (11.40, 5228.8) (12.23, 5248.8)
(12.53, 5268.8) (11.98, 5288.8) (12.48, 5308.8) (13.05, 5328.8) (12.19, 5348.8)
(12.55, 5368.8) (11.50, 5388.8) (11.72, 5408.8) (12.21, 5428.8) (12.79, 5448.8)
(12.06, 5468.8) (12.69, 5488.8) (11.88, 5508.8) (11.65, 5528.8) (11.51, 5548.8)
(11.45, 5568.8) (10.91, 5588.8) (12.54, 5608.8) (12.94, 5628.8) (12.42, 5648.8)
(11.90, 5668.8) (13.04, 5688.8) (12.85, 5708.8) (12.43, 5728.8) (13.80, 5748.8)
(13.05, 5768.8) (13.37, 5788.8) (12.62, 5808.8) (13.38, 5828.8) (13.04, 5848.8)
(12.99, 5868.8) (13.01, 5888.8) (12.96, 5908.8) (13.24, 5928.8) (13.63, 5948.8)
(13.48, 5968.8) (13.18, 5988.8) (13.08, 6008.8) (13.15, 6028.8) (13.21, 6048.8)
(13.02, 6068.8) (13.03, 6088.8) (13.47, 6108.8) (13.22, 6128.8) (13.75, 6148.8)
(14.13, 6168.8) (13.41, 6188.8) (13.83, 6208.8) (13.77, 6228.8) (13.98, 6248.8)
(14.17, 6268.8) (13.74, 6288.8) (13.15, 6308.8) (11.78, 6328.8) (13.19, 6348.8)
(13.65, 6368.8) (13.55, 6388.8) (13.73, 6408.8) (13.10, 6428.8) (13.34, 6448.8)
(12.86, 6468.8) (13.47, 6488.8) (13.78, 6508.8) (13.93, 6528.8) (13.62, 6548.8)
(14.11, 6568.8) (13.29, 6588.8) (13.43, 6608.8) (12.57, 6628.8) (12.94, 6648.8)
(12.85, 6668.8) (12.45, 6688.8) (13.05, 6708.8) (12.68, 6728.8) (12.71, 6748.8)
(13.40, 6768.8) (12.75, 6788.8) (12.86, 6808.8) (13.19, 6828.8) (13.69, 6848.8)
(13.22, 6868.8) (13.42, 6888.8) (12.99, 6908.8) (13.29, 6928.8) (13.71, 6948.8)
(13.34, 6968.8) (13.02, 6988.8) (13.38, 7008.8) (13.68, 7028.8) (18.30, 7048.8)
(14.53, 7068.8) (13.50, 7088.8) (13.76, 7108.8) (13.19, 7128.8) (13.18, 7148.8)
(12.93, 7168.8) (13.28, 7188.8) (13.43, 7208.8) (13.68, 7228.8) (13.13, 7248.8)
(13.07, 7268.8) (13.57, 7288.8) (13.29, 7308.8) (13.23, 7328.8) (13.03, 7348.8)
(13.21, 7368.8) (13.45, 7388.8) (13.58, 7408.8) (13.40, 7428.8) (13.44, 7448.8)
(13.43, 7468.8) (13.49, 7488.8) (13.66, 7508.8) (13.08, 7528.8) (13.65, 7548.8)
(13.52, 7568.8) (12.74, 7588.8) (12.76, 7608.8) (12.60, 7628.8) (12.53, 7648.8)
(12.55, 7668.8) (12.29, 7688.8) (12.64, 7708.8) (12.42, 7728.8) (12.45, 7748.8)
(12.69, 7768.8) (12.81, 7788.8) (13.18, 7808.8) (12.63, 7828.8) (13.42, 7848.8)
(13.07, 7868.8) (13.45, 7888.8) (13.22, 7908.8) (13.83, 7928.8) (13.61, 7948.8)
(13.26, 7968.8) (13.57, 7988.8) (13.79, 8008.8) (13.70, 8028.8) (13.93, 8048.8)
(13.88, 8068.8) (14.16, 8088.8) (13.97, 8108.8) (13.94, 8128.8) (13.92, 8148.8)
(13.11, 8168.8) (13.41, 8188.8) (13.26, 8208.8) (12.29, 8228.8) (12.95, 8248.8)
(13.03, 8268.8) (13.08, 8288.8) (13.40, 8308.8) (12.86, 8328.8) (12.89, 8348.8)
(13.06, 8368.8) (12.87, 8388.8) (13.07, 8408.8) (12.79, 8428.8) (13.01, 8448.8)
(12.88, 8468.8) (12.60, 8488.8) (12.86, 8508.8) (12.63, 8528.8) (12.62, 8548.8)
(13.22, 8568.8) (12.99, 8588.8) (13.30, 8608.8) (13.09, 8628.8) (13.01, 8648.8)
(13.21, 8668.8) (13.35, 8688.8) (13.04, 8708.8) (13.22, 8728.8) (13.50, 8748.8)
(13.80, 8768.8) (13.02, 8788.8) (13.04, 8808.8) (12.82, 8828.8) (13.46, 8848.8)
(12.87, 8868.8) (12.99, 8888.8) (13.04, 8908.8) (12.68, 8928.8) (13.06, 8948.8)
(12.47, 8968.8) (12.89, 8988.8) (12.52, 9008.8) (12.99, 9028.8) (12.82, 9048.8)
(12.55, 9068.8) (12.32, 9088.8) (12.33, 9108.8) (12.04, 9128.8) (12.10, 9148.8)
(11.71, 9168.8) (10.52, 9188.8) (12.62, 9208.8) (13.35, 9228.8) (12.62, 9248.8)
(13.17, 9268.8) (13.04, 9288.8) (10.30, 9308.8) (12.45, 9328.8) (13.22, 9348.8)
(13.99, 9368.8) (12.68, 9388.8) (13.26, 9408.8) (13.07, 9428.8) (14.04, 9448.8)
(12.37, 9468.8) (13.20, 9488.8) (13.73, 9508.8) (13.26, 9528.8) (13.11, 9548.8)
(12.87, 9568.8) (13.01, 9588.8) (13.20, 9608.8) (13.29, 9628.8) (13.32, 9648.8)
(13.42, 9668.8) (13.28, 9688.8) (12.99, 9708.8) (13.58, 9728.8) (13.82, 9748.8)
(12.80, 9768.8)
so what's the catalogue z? 0.075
